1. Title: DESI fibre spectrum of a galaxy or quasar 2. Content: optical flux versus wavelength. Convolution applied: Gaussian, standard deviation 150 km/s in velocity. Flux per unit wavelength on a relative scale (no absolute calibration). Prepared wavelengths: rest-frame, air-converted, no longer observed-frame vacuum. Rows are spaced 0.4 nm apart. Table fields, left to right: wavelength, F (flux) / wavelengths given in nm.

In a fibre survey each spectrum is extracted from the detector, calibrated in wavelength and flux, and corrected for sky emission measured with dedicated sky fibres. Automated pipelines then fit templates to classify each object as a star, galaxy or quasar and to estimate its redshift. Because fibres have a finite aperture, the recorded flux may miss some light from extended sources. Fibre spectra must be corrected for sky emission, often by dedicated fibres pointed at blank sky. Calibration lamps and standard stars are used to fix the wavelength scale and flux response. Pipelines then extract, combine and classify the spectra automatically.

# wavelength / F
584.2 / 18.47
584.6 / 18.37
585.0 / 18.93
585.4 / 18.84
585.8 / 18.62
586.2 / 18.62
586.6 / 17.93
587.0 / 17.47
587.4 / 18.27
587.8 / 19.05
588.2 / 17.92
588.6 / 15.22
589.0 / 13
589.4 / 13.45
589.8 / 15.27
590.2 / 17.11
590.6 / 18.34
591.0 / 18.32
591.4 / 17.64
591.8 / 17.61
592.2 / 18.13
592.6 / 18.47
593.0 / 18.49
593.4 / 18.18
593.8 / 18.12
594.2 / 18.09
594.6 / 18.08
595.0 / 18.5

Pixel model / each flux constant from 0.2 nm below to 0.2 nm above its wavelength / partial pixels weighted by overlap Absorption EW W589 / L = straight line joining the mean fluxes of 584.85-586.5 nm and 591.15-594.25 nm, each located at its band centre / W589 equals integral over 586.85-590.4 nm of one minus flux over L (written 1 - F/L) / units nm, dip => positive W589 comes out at 0.42 nm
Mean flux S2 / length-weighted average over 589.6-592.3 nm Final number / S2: 17.5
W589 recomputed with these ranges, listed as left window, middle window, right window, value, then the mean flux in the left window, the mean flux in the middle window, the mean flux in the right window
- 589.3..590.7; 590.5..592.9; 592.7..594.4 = -0.14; 16.1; 18.1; 18.2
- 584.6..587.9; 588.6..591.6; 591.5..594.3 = 0.36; 18.4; 16.1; 18.1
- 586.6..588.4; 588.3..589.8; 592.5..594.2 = 0.32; 18.1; 14.3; 18.3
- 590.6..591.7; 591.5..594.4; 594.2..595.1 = 0.00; 18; 18.1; 18.2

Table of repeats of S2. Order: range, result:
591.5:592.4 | 17.8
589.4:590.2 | 15.3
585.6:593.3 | 17.3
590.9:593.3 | 18.1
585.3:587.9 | 18.4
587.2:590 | 16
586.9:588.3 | 18.2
